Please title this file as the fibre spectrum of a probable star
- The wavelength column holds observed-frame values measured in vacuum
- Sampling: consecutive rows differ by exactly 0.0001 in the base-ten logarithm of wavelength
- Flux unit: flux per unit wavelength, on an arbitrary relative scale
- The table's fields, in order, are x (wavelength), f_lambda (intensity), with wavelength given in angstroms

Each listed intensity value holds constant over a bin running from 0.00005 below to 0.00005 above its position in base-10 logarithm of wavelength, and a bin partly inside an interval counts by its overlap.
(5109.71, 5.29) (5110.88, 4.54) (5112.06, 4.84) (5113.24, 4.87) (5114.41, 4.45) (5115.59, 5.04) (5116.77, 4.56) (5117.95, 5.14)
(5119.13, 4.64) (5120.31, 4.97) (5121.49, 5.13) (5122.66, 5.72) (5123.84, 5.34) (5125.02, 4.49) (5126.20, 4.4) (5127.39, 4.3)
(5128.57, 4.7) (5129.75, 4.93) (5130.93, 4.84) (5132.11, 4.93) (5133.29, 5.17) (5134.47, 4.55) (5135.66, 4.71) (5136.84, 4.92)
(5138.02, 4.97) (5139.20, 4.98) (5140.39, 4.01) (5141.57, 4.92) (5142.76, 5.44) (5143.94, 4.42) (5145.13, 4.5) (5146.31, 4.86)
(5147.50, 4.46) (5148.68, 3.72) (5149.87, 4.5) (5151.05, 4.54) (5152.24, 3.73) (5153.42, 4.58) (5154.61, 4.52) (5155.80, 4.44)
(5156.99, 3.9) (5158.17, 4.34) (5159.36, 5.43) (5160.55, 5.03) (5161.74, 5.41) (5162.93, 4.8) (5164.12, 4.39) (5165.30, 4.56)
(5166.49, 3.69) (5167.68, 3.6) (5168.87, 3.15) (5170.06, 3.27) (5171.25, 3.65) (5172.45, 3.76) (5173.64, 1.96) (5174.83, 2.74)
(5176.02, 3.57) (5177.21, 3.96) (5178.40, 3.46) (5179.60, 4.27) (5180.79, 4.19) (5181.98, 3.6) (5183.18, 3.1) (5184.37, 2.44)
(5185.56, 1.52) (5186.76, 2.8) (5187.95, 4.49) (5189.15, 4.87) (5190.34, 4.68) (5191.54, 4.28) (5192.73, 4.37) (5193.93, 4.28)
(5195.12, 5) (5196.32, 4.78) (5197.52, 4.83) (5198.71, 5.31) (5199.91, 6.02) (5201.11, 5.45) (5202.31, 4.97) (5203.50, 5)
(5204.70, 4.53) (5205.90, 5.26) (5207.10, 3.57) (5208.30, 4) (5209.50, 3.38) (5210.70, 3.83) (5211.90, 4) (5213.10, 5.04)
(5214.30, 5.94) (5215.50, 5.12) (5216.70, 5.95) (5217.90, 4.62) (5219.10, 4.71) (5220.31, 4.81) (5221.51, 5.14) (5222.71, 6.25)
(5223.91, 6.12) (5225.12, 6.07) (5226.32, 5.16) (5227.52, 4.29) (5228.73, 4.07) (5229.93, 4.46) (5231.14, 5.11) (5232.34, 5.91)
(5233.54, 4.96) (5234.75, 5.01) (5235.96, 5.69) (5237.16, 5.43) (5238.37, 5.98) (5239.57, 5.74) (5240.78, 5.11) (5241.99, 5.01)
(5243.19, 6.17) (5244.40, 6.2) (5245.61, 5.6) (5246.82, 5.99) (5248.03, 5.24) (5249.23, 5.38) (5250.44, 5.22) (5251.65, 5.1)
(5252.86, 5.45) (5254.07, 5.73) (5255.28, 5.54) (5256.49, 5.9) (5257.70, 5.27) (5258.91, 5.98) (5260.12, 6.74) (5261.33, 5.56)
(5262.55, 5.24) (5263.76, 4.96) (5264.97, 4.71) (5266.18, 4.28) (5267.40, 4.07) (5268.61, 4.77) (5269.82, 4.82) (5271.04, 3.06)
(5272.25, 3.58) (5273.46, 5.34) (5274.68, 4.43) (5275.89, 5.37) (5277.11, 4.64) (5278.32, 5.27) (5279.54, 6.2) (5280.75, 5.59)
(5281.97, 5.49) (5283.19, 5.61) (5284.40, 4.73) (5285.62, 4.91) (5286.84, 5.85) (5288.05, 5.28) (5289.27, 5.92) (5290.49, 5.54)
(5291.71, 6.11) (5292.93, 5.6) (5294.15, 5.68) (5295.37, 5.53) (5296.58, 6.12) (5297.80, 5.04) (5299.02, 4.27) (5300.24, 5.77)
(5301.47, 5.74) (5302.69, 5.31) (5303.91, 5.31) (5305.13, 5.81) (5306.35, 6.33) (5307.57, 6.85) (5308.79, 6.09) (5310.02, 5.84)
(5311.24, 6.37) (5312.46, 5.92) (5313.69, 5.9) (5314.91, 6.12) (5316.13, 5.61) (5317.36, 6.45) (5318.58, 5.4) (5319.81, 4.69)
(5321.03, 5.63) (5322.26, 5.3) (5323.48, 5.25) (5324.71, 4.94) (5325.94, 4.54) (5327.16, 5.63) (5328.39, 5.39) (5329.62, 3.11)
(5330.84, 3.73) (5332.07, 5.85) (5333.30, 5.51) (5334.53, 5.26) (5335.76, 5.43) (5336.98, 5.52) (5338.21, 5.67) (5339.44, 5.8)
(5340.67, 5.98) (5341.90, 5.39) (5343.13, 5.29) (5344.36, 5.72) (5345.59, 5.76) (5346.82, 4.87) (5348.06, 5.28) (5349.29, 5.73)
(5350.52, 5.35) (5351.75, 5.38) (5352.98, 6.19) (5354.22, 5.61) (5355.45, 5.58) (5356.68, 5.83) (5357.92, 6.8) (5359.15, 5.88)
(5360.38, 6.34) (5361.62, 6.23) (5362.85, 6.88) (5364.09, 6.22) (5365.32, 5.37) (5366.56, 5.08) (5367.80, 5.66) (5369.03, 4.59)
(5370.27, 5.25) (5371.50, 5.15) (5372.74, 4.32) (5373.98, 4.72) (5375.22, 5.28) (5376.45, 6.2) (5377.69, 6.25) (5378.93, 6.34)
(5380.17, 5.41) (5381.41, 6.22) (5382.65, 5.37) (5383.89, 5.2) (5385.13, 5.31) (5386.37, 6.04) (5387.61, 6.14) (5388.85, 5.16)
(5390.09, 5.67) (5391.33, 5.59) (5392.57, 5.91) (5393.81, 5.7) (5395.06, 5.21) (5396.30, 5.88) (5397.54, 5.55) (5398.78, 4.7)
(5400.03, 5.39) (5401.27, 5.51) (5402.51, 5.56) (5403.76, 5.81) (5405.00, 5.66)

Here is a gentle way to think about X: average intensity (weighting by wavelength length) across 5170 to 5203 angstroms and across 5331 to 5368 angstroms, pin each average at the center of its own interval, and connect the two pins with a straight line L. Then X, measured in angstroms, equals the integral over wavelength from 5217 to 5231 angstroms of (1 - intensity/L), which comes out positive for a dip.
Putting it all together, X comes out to -2.2 angstroms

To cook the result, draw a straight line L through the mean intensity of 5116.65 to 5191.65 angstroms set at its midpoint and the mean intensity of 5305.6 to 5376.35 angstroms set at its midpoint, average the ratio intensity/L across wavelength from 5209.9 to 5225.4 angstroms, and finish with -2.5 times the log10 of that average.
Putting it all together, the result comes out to -0.10 mag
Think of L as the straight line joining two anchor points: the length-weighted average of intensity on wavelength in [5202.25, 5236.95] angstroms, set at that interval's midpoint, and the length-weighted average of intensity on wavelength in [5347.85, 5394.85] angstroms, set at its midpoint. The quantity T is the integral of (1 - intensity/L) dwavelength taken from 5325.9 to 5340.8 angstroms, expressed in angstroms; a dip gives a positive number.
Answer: 0.8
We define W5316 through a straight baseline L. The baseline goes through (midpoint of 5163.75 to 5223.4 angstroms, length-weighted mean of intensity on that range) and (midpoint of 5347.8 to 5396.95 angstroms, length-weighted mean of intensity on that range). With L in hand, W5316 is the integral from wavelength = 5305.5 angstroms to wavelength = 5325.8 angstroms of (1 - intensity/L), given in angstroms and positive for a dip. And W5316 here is -2.16 angstroms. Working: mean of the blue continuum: 4.25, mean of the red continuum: 5.66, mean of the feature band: 5.76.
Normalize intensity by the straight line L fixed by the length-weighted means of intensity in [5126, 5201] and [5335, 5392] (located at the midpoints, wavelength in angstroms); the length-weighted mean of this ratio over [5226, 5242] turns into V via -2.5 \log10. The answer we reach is -0.084 mag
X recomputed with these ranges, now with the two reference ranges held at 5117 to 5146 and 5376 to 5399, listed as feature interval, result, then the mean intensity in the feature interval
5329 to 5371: 0.2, 5.53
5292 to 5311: -1.1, 5.71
